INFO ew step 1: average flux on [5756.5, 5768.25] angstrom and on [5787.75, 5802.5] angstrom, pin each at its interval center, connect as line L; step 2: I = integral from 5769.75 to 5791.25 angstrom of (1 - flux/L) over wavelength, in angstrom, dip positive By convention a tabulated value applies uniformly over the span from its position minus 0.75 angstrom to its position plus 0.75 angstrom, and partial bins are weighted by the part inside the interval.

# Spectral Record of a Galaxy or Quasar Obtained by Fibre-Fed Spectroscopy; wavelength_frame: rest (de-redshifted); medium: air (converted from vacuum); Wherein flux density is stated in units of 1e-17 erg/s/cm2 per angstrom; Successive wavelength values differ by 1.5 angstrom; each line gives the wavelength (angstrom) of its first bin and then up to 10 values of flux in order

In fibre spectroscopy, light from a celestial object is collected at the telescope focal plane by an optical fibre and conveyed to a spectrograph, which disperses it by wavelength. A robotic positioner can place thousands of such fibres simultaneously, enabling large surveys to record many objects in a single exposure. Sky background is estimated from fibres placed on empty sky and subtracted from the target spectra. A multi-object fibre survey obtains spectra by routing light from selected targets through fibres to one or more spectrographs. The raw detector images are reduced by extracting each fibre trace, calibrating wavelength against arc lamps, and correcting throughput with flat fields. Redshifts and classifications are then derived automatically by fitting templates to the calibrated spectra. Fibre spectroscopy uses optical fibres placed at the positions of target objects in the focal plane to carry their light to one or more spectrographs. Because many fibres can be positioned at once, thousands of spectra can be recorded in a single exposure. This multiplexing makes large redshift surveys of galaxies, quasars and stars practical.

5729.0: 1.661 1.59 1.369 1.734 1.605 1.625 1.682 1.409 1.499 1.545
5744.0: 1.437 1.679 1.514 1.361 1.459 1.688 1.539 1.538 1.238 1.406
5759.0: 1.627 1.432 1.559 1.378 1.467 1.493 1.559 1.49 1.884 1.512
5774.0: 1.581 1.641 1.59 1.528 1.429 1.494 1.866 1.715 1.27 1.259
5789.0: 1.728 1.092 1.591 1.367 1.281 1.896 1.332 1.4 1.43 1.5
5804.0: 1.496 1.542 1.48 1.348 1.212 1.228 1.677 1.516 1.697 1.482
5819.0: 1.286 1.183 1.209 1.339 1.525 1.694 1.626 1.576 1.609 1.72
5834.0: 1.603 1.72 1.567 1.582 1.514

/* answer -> -1.10 angstrom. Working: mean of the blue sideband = 1.48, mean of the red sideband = 1.45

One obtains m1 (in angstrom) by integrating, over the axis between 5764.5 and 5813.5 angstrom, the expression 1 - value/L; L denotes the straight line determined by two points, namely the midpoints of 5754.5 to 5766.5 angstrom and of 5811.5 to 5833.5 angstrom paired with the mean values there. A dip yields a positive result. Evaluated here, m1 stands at -0.7 angstrom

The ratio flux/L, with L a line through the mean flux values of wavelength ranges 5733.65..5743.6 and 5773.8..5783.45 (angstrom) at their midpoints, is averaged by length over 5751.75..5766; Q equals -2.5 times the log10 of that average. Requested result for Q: 0.07 mag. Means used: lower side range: 1.57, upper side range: 1.58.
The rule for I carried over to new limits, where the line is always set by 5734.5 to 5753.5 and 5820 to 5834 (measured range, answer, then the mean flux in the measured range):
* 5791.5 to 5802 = 0.4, 1.47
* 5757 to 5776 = -0.1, 1.54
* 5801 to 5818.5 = 0.6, 1.47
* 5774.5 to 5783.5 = -0.3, 1.58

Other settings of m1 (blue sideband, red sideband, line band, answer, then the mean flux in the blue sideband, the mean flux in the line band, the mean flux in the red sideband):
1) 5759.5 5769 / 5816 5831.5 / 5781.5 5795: 0.0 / 1.49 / 1.48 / 1.46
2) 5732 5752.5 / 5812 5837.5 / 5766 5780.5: -0.3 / 1.55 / 1.57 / 1.53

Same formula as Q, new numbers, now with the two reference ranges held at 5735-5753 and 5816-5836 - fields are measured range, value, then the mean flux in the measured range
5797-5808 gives 0.04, 1.46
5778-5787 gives -0.01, 1.54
